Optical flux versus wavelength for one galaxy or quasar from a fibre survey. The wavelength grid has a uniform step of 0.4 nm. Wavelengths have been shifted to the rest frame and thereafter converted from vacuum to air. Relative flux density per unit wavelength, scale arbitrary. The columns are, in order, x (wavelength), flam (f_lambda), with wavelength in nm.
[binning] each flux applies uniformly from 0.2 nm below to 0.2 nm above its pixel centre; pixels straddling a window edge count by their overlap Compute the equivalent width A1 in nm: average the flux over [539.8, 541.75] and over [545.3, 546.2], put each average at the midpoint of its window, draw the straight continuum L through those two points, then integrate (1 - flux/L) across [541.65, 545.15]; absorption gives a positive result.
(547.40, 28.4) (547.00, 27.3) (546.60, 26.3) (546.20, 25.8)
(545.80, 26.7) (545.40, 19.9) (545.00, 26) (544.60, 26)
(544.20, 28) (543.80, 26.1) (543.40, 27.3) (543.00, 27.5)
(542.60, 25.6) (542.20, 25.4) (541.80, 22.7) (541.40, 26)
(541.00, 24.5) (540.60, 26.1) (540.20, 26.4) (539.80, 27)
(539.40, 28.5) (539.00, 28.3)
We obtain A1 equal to -0.173 nm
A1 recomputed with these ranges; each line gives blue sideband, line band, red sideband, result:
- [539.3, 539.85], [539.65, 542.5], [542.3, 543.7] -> 0.20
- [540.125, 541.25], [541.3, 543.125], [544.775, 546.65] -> 0.00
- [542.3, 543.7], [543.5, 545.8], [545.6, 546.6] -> 0.09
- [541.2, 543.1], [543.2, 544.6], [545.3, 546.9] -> -0.10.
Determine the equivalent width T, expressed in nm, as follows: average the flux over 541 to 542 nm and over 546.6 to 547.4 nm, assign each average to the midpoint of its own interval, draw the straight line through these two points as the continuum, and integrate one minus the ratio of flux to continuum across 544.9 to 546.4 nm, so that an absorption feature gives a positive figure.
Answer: 0.118 nm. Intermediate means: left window 24.4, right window 27.3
